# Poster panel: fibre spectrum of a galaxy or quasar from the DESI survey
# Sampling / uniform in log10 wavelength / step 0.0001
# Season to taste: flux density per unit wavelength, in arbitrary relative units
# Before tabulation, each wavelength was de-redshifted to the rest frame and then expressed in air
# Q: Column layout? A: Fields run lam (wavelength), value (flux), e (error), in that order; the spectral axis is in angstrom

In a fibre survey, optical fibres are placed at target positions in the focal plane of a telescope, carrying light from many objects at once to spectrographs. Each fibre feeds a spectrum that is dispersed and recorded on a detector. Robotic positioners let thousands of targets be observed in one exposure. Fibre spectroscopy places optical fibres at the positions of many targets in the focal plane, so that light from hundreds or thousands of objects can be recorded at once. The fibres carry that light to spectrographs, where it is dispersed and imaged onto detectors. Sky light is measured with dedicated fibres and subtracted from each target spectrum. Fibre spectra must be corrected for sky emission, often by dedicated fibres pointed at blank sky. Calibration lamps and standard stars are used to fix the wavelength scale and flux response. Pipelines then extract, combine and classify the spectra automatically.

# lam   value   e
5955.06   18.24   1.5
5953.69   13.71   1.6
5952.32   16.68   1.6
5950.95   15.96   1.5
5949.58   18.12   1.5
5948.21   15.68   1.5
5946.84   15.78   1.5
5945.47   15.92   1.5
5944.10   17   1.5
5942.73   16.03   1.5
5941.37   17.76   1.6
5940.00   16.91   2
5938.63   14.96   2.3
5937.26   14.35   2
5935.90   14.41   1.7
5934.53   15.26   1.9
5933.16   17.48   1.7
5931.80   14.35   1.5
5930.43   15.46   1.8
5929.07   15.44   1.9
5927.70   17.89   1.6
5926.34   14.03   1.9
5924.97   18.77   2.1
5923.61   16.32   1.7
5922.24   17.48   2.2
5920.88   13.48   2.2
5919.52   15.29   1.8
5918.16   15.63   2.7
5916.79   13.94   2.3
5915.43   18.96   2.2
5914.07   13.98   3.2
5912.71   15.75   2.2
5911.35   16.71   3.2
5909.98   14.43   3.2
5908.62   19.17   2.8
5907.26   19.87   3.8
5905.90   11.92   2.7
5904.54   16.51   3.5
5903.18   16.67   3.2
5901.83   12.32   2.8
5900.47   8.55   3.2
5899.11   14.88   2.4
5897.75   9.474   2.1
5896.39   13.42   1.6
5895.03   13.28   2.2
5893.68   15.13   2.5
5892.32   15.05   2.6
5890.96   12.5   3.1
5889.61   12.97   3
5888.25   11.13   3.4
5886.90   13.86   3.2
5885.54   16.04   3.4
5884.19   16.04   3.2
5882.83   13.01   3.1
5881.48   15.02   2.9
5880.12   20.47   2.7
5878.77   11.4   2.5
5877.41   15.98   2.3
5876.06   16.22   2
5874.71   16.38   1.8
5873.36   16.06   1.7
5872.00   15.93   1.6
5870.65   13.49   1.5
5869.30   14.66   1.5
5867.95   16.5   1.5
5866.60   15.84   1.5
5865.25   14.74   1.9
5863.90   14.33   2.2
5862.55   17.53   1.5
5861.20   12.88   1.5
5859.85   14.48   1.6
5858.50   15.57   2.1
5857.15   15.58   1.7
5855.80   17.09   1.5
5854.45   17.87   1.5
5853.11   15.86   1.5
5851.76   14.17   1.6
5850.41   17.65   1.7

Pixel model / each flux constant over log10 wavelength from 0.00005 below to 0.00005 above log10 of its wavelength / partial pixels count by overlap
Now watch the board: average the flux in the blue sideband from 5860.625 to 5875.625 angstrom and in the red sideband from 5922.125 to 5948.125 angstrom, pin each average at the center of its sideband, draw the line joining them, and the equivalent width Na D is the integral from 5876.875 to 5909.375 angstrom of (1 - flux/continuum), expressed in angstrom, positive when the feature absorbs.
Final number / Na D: 2.60 angstrom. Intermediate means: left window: 15.3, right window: 16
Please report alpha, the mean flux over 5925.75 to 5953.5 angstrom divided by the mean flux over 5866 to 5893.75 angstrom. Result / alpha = 1.1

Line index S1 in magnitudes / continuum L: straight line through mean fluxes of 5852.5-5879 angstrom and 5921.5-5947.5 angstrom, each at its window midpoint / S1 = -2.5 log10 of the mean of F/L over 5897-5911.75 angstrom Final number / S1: 0.09 mag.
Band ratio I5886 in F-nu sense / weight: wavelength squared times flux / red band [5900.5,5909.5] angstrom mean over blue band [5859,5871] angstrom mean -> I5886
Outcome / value 1.05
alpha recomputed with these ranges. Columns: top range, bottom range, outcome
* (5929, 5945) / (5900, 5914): 1.04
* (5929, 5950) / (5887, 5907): 1.20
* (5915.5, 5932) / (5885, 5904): 1.20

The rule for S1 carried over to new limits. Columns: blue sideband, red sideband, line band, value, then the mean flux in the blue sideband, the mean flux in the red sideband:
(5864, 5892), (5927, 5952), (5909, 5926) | -0.018 mag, 14.9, 16.1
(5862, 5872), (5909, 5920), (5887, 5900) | 0.188 mag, 15.3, 15.7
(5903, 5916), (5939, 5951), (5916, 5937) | 0.053 mag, 16.4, 16.6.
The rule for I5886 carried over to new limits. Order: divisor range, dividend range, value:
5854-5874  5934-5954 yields 1.06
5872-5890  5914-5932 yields 1.07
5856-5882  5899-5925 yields 1.02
